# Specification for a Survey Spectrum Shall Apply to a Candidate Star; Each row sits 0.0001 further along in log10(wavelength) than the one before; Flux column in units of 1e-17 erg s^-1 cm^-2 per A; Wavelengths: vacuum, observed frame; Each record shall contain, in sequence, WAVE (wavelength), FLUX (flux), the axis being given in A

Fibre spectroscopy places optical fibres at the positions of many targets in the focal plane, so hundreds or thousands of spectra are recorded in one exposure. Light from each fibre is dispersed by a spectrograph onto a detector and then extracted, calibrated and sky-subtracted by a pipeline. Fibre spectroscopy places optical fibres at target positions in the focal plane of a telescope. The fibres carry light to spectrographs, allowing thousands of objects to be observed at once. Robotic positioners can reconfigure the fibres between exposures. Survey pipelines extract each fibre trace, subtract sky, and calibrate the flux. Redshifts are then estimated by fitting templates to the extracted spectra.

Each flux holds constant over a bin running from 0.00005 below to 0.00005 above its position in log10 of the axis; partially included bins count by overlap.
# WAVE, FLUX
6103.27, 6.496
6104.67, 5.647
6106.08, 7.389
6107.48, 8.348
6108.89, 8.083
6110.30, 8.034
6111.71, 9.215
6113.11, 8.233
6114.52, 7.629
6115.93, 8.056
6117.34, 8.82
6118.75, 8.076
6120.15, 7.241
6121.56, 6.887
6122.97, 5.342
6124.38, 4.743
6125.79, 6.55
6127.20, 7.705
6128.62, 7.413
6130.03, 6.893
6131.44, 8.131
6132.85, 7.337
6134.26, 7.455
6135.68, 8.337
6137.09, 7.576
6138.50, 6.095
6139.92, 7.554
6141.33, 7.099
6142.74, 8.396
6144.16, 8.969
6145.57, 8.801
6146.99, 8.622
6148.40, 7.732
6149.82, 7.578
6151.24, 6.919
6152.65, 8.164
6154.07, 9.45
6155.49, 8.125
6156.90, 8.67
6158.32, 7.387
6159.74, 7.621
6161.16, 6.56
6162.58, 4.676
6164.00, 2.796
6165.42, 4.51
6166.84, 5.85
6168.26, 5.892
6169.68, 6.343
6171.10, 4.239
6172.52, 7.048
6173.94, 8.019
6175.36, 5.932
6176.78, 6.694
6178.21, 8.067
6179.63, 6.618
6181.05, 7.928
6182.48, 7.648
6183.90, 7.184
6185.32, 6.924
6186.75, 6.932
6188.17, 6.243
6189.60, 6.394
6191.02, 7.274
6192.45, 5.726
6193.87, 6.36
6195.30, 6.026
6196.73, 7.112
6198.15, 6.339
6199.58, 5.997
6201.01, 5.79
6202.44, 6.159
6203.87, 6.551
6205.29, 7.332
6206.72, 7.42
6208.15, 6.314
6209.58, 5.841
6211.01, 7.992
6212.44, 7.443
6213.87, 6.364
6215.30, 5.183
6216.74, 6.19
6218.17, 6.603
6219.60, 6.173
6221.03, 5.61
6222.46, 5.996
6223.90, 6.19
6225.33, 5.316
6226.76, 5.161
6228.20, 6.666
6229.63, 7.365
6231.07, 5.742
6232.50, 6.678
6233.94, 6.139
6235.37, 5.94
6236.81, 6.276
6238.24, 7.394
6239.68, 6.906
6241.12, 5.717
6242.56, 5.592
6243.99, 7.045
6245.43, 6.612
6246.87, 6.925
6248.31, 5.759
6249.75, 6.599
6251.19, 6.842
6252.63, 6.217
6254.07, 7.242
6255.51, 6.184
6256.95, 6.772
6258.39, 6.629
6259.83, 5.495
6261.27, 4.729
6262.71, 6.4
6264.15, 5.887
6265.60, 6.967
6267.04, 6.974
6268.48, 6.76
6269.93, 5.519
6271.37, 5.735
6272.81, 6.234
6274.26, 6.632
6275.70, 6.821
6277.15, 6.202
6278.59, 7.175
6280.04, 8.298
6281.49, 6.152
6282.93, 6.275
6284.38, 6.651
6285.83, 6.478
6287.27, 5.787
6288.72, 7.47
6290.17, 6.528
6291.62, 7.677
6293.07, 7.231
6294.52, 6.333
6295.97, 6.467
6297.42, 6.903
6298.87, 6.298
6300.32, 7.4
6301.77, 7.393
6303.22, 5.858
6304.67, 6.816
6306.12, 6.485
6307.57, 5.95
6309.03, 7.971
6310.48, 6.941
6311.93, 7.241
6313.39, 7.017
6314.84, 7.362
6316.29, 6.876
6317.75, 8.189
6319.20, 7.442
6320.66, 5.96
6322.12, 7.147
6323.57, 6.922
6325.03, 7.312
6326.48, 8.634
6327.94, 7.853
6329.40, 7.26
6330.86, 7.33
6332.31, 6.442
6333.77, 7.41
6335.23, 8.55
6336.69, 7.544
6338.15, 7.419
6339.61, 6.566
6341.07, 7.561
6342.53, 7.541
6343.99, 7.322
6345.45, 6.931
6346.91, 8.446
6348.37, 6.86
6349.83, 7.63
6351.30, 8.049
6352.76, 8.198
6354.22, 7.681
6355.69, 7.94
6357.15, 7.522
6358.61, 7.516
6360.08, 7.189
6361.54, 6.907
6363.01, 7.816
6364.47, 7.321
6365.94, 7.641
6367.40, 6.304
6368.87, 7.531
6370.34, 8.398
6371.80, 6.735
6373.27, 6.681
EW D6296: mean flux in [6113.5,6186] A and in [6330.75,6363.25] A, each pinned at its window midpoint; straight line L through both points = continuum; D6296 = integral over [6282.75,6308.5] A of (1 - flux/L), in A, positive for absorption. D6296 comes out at 2.5 A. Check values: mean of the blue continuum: 7.15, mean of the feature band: 6.68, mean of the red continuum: 7.49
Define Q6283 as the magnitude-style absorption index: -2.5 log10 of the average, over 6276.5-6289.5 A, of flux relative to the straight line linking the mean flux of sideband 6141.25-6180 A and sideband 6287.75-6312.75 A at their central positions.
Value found 0.03 mag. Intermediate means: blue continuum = 7.03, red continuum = 6.87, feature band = 6.72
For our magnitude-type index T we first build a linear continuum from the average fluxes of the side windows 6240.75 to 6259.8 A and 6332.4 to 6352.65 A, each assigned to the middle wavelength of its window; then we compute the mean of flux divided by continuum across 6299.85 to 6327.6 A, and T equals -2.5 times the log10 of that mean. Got 0.01 mag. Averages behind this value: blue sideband 6.45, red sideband 7.51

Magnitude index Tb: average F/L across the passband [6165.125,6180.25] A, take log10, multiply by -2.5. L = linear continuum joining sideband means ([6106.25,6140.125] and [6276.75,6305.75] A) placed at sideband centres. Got 0.15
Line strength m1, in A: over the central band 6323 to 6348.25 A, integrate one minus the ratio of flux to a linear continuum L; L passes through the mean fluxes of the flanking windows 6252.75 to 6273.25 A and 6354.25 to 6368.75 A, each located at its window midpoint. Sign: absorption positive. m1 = -1.4 A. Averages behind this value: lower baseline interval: 6.25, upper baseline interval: 7.37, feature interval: 7.46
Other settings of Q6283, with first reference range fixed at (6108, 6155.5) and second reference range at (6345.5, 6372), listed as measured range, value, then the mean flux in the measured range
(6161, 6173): 0.41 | 5.23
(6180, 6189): 0.08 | 7.11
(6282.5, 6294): 0.12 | 6.76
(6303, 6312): 0.12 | 6.77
